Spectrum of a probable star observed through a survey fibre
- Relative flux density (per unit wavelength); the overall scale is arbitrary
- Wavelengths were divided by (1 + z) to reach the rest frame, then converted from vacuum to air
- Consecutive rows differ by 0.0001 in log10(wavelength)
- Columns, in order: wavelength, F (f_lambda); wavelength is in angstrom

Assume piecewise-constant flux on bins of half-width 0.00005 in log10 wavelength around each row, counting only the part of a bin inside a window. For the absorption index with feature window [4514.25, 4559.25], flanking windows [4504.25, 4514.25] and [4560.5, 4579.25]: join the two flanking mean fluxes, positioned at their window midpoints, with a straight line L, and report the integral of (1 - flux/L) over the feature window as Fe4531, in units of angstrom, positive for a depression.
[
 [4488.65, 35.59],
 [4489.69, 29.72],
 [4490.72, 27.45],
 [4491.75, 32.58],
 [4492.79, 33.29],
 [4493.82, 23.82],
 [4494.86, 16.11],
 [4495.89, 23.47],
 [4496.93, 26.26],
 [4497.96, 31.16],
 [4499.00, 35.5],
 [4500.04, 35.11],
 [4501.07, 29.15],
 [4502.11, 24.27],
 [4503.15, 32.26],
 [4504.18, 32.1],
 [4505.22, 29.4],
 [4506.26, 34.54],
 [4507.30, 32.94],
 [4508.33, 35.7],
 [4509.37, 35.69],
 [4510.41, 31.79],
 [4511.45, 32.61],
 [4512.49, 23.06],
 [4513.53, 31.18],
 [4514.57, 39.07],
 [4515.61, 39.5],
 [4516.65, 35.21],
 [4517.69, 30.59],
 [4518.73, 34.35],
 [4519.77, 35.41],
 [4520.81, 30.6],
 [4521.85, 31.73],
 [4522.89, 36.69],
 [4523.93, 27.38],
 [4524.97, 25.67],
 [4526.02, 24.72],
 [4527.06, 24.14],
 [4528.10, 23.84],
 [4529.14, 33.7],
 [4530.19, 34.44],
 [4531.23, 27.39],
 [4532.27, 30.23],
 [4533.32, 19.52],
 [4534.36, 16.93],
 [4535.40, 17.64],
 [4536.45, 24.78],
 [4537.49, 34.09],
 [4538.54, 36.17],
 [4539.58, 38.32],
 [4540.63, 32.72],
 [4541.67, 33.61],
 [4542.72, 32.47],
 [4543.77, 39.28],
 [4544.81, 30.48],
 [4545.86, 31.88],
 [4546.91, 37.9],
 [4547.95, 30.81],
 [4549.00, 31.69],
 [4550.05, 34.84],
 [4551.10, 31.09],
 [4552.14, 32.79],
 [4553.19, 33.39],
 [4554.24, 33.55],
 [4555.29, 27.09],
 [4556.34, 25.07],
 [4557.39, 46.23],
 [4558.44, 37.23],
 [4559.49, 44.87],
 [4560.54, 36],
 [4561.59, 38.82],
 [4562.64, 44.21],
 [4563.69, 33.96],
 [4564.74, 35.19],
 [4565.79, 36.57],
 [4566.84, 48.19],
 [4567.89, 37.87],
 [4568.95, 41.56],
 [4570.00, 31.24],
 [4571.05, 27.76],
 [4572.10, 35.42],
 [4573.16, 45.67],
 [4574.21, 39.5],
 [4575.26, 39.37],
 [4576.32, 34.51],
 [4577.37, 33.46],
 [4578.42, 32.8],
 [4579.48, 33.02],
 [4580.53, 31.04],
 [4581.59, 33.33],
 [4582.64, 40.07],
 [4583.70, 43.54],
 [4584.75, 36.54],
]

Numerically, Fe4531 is 3.74 angstrom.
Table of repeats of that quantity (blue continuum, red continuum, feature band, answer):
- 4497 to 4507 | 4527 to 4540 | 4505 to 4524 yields -2.10 angstrom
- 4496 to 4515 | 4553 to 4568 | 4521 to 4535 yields 2.67 angstrom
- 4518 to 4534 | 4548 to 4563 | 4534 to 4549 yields 0.49 angstrom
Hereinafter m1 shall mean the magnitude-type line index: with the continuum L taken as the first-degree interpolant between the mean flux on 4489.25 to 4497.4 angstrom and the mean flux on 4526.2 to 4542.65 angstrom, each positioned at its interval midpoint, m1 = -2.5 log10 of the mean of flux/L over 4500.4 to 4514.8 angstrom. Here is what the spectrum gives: -0.16 mag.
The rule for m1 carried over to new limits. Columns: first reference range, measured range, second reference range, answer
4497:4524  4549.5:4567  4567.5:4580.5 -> -0.035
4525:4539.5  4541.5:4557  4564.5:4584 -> -0.054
